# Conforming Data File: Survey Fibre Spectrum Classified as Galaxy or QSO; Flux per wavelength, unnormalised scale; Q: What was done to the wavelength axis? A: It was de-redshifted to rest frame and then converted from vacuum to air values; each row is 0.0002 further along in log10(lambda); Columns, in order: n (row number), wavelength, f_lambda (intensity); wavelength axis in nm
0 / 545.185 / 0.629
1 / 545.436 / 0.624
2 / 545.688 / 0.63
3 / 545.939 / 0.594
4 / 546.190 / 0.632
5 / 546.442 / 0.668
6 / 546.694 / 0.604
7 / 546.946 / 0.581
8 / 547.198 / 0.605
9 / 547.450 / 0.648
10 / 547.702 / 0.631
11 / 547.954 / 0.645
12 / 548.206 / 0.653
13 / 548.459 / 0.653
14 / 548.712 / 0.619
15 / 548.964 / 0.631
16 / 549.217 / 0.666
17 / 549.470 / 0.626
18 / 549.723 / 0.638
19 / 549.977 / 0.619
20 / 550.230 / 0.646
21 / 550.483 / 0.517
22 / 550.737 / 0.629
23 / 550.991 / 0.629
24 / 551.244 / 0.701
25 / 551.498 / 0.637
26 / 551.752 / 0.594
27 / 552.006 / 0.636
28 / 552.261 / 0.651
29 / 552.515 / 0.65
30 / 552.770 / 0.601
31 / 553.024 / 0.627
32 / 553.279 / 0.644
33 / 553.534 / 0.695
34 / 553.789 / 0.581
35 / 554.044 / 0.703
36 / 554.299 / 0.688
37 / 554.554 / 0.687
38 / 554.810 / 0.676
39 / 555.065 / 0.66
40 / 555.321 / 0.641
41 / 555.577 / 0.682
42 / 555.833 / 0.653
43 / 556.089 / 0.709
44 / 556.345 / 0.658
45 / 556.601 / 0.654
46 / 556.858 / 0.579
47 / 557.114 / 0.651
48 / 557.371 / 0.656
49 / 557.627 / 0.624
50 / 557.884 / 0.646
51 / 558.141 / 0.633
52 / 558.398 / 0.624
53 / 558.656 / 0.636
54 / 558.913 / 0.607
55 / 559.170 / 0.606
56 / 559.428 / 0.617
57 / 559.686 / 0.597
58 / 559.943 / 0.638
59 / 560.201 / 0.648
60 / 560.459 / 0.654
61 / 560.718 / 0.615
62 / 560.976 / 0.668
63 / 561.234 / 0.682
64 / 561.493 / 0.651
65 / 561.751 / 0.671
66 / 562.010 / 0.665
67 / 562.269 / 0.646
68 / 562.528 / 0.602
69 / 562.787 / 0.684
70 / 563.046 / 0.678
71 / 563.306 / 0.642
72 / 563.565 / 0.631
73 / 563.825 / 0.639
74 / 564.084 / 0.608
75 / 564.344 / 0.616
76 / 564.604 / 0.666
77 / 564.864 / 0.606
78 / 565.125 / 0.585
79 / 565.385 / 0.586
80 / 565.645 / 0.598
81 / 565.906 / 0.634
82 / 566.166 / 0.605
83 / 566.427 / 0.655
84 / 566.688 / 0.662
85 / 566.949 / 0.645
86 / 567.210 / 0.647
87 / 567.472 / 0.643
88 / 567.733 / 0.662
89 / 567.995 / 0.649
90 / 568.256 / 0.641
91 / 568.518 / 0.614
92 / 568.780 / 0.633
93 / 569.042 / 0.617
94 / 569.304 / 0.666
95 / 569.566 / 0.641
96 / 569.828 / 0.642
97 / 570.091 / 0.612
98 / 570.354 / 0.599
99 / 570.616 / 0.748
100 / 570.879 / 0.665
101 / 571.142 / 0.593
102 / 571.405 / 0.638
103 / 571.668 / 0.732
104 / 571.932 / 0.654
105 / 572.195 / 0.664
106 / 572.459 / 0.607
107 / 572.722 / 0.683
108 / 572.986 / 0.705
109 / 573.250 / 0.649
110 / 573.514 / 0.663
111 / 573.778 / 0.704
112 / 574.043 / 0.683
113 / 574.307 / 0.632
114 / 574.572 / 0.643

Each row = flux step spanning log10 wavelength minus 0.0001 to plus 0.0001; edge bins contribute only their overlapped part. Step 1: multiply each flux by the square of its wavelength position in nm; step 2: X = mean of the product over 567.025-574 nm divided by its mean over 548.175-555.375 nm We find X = 1.1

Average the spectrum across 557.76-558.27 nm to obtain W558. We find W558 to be 0.64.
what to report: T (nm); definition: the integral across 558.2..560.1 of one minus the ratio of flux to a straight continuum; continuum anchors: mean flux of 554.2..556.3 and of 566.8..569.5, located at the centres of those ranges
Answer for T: 0.13 nm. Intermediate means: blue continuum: 0.674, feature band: 0.619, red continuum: 0.642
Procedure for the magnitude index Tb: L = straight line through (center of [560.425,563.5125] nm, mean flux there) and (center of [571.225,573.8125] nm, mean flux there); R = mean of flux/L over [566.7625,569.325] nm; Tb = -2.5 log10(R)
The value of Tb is 0.03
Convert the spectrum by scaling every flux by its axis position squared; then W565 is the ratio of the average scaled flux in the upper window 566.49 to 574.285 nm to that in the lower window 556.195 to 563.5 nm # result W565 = 1.06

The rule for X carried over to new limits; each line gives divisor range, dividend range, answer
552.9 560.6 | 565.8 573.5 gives 1.05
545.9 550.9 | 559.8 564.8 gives 1.09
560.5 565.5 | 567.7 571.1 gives 1.03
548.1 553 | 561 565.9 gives 1.06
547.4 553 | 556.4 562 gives 1.04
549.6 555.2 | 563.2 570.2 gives 1.04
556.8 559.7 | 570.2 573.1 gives 1.11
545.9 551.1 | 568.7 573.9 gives 1.14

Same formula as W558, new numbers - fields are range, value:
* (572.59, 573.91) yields 0.681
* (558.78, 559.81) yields 0.607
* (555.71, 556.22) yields 0.681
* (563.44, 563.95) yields 0.634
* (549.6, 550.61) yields 0.605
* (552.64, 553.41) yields 0.624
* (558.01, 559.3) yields 0.621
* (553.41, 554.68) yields 0.671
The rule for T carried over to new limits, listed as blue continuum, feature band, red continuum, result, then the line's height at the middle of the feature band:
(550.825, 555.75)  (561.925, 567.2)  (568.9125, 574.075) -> 0.18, 0.655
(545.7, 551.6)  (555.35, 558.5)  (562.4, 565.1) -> -0.07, 0.632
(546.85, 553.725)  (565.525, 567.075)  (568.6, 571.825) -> 0.03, 0.645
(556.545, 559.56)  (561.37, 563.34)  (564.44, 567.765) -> -0.09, 0.628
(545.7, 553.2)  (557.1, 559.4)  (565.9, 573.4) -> 0.03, 0.638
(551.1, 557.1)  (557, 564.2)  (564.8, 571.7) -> 0.06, 0.645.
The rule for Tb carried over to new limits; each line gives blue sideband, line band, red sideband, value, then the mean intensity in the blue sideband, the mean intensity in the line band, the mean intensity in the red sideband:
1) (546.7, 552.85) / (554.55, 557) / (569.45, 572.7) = -0.039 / 0.629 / 0.658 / 0.651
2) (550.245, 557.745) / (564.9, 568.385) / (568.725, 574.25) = 0.039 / 0.645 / 0.631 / 0.657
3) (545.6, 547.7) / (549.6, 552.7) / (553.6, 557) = 0.022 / 0.621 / 0.628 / 0.66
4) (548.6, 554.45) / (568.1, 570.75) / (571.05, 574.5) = 0.028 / 0.636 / 0.642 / 0.662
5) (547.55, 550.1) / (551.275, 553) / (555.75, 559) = 0.012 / 0.638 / 0.632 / 0.641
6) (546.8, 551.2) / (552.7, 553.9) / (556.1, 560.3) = -0.004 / 0.627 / 0.632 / 0.632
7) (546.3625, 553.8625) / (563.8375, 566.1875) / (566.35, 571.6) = 0.049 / 0.631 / 0.613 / 0.645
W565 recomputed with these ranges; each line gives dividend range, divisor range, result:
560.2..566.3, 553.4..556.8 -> 0.98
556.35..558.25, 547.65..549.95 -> 1.03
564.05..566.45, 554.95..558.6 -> 0.98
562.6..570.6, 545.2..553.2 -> 1.08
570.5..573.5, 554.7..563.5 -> 1.08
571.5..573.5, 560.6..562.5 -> 1.06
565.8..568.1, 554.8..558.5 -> 1.03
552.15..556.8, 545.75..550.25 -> 1.07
